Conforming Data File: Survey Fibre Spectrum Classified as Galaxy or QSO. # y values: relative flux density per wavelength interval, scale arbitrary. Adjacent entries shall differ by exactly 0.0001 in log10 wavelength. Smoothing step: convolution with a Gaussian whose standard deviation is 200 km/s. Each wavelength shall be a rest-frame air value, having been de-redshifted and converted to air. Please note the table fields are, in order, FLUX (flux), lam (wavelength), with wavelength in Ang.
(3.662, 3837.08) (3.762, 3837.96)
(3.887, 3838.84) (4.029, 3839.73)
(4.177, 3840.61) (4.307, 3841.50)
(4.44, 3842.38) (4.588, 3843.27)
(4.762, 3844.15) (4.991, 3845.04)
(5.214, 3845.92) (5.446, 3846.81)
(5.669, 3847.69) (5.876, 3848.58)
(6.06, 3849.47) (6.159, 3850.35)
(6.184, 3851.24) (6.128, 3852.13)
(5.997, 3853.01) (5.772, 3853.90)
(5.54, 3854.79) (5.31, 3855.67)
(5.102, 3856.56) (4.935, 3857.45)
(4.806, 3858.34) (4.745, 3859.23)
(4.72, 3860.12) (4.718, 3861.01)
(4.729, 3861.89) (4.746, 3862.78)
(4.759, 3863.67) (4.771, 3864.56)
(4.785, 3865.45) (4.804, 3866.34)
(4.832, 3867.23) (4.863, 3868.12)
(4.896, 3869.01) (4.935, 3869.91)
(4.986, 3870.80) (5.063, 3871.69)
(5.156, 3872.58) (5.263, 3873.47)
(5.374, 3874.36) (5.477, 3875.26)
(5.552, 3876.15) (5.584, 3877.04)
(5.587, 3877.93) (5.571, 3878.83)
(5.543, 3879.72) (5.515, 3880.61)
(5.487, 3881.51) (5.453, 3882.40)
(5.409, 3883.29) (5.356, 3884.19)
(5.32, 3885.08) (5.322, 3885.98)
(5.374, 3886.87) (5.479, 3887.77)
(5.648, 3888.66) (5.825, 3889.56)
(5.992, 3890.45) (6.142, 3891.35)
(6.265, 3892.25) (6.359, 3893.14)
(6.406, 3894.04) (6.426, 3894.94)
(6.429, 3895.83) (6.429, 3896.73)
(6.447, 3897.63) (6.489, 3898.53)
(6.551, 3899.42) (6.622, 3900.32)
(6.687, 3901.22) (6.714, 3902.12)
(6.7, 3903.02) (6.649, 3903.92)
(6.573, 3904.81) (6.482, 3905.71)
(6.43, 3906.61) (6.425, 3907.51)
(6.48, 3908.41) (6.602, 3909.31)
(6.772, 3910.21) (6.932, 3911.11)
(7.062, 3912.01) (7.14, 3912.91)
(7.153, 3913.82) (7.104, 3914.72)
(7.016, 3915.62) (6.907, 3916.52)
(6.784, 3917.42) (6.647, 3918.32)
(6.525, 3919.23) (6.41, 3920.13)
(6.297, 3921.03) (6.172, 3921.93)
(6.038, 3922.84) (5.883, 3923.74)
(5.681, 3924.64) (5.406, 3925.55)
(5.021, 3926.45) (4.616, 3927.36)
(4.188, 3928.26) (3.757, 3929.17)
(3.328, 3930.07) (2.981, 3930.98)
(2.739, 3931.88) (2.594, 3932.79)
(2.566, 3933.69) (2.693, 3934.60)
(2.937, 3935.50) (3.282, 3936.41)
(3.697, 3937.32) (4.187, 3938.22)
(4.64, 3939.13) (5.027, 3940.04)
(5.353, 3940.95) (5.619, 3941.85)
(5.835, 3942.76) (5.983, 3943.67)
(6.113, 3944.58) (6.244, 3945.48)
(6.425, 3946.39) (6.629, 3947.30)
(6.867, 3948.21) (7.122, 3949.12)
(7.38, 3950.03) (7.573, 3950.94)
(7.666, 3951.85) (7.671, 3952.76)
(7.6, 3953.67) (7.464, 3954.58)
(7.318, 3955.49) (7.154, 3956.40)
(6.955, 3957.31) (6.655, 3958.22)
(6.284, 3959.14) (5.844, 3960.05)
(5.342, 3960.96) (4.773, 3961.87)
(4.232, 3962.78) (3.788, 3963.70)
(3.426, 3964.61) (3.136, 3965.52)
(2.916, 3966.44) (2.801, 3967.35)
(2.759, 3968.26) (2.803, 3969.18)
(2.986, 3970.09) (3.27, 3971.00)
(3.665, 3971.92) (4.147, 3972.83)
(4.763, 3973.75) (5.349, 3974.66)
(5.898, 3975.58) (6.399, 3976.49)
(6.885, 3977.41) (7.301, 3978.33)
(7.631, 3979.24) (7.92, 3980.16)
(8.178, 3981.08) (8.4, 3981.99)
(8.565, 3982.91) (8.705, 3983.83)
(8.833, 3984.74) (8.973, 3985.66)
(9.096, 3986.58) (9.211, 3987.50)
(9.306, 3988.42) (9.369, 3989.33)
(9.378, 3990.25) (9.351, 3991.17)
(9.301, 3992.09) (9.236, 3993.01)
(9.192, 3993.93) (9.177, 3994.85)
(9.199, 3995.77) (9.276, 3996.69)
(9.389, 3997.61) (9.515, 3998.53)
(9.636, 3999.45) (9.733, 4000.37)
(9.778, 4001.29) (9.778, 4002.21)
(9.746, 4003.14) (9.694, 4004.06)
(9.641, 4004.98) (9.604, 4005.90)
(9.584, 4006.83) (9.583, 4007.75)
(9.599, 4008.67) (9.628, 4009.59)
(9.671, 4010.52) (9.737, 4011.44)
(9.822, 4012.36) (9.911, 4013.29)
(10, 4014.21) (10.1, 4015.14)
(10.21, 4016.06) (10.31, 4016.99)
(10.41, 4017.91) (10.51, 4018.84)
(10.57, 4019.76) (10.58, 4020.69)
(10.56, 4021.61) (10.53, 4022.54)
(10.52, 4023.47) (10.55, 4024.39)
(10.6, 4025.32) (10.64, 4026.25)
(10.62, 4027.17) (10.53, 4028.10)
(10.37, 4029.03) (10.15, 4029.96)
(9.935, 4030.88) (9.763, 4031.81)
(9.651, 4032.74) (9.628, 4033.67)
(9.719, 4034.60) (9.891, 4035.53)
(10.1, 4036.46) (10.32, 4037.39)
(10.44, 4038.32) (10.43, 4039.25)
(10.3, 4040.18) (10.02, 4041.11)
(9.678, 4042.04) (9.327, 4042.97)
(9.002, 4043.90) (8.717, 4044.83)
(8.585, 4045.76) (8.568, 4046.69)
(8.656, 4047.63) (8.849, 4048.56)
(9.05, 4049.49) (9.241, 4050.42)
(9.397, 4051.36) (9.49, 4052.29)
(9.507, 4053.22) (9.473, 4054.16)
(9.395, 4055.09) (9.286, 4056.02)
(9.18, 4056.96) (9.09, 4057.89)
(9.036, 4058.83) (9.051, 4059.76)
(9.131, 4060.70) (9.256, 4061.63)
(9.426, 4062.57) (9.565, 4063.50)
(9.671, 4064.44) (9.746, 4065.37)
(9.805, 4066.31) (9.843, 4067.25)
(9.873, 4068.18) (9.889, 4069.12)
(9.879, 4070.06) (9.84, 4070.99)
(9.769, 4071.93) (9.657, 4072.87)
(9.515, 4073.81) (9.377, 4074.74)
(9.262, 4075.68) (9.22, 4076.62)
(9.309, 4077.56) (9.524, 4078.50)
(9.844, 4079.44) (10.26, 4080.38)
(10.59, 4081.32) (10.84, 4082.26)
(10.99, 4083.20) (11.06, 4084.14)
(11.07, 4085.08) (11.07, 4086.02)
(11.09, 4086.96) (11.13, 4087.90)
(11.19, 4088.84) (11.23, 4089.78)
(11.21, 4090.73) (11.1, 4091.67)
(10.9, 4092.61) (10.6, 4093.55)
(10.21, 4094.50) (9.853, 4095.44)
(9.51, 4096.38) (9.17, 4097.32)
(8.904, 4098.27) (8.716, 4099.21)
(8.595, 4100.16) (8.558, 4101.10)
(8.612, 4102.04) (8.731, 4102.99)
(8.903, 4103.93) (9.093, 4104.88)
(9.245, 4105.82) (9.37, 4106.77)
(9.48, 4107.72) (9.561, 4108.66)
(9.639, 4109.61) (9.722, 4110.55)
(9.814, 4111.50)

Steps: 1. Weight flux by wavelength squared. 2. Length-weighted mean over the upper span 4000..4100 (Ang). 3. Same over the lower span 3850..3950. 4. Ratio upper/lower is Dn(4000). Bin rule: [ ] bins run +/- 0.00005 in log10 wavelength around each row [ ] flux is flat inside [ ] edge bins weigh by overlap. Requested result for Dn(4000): 1.91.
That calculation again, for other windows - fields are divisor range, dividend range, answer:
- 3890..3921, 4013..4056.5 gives 1.59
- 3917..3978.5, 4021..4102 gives 2.00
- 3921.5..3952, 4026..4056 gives 2.02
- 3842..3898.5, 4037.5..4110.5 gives 1.98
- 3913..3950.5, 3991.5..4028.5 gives 1.94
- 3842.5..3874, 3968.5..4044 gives 1.89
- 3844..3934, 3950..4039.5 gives 1.56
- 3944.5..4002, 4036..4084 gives 1.43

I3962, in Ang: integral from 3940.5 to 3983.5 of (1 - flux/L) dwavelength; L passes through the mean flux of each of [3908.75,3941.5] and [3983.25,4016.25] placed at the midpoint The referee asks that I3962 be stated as 8.2 Ang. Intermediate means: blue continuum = 5.23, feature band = 5.86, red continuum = 9.49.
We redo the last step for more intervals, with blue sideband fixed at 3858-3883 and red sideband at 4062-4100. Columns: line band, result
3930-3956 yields 5.56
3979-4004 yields -3.65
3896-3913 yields -2.08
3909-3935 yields 3.26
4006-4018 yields -2.01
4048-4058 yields 0.16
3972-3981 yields 1.64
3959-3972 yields 6.23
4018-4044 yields -3.83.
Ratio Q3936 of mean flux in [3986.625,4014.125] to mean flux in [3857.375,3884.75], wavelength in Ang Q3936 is 1.9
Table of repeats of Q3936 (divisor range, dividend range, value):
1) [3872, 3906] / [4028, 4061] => 1.60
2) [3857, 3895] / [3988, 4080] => 1.82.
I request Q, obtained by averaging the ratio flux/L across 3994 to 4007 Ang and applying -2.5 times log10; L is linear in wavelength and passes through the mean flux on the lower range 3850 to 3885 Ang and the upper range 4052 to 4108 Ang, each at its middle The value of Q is -0.18 mag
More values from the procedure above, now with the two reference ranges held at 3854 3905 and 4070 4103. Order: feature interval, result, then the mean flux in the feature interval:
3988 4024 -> -0.178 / 9.78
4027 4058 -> -0.061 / 9.59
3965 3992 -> 0.189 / 6.52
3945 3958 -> -0.003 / 7.14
